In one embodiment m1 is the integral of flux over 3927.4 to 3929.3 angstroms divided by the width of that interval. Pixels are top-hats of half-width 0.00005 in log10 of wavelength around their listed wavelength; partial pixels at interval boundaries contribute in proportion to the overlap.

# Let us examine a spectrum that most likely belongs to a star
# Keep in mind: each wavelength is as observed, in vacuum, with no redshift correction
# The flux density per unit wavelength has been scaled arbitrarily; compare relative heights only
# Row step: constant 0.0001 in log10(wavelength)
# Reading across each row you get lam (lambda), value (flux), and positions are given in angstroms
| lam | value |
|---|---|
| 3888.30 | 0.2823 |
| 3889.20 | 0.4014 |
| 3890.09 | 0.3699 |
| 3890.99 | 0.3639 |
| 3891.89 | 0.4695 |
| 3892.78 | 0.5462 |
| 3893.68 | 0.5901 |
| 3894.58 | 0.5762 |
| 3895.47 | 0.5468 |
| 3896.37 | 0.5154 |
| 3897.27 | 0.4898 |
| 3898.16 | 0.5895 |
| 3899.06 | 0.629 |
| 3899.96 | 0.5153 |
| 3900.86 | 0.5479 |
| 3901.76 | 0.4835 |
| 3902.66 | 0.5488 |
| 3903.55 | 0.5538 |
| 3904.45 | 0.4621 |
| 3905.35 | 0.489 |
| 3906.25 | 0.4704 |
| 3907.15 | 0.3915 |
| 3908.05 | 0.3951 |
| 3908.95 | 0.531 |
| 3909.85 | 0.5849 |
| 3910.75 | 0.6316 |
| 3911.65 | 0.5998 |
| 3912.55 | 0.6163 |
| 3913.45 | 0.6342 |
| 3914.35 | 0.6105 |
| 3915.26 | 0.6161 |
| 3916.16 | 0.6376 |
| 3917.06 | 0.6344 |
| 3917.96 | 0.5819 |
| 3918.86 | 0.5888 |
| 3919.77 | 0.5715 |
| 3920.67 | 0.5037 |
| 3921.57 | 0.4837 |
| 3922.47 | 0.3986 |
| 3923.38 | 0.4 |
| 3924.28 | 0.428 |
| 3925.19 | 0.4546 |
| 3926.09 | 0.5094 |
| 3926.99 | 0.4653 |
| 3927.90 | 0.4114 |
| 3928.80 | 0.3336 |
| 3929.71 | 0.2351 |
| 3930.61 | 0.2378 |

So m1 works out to 0.37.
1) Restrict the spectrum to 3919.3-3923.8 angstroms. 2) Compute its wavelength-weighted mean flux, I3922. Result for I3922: 0.472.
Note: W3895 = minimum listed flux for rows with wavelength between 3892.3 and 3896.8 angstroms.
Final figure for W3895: 0.5154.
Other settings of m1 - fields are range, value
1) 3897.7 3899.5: 0.61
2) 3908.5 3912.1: 0.587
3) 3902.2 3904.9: 0.523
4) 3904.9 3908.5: 0.436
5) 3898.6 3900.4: 0.571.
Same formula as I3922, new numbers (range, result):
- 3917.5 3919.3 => 0.587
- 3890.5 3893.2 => 0.457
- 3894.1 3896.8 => 0.547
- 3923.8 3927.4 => 0.464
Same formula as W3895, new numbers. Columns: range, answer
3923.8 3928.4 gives 0.4114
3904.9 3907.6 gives 0.3915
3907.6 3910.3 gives 0.3951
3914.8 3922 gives 0.4837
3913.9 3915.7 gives 0.6105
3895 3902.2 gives 0.4835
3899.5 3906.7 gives 0.4621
